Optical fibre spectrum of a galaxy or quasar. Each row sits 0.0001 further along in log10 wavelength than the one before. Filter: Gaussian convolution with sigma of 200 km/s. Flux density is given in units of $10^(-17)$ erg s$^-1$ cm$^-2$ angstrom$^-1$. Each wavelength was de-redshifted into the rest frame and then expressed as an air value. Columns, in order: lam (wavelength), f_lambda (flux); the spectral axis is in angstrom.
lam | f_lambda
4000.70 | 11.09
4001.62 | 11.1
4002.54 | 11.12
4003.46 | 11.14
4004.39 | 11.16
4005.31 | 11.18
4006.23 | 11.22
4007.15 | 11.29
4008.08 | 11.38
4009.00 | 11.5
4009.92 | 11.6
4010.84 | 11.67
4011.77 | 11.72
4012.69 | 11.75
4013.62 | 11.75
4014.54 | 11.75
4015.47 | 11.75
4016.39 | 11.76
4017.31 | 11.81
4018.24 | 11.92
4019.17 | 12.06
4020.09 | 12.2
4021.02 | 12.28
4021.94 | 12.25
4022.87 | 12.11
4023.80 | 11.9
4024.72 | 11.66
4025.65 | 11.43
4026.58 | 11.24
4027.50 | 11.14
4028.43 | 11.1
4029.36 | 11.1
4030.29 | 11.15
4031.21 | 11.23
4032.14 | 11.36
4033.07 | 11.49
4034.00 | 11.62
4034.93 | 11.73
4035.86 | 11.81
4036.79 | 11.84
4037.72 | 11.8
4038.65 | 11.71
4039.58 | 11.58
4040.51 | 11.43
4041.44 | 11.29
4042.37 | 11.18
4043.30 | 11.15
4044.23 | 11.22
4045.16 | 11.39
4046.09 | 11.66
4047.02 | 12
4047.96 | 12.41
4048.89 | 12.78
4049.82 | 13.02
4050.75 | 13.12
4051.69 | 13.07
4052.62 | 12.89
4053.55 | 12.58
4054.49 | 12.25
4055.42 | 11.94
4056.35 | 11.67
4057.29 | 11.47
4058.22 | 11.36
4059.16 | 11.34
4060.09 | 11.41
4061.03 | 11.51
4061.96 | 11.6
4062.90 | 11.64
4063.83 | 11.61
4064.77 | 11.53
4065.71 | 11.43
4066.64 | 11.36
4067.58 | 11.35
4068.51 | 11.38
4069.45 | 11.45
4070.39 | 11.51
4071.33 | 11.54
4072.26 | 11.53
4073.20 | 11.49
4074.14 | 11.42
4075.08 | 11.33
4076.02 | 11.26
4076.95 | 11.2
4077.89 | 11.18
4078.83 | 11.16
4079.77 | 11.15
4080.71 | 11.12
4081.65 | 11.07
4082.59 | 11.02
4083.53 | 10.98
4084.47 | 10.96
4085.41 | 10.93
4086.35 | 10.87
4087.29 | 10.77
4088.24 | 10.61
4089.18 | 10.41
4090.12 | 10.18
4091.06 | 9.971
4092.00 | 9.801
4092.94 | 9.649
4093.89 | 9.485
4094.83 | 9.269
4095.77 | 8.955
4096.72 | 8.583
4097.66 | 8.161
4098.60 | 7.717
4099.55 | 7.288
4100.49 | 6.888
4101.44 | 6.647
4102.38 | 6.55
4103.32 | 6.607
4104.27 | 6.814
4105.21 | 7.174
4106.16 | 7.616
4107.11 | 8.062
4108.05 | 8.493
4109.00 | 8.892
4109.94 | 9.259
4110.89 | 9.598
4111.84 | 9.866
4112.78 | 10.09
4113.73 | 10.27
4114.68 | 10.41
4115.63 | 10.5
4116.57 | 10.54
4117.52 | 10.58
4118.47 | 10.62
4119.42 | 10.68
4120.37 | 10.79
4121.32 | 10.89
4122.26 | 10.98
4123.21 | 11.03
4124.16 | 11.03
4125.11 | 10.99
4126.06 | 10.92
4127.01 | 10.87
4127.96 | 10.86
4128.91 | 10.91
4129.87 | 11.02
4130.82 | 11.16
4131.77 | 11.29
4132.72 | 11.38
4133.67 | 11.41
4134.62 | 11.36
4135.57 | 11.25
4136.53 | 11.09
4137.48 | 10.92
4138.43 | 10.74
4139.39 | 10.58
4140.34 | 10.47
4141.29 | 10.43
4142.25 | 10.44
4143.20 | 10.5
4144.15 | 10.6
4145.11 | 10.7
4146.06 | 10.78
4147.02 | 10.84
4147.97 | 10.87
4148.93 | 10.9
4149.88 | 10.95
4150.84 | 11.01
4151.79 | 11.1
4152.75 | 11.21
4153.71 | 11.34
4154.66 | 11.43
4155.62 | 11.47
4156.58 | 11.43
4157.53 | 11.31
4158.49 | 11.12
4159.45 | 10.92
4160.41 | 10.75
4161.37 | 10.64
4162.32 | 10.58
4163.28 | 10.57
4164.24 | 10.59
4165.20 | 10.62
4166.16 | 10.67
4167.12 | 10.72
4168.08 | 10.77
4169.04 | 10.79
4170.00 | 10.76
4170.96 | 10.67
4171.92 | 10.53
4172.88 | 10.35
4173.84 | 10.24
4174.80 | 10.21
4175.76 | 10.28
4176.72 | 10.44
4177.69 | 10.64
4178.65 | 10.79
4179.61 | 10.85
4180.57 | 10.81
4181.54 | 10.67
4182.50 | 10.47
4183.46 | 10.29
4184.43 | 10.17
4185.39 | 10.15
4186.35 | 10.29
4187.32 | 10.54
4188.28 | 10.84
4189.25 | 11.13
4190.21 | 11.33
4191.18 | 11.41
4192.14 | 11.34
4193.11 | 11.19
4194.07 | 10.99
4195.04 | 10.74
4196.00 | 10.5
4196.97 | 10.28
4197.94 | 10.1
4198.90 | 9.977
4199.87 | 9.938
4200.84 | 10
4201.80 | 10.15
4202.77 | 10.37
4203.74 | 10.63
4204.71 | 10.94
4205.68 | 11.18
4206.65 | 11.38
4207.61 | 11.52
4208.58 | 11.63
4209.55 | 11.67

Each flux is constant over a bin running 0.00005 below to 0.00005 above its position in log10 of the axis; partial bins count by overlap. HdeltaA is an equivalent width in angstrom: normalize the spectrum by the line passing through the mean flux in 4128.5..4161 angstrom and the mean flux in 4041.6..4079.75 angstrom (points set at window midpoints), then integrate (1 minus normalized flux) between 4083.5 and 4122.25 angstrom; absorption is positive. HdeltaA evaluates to 6.88 angstrom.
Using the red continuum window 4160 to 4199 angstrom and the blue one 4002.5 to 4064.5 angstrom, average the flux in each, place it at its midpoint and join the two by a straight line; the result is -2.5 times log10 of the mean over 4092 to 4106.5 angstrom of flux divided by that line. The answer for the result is 0.383 mag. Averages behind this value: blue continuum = 11.7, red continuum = 10.6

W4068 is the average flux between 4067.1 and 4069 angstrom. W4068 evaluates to 11.4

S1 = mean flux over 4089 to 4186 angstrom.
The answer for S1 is 10.2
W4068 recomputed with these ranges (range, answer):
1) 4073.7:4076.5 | 11.4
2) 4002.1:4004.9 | 11.1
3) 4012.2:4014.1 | 11.8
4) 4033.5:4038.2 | 11.7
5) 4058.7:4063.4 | 11.5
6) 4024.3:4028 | 11.4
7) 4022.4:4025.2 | 11.9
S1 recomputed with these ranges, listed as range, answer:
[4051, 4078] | 11.6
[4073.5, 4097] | 10.6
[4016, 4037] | 11.7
